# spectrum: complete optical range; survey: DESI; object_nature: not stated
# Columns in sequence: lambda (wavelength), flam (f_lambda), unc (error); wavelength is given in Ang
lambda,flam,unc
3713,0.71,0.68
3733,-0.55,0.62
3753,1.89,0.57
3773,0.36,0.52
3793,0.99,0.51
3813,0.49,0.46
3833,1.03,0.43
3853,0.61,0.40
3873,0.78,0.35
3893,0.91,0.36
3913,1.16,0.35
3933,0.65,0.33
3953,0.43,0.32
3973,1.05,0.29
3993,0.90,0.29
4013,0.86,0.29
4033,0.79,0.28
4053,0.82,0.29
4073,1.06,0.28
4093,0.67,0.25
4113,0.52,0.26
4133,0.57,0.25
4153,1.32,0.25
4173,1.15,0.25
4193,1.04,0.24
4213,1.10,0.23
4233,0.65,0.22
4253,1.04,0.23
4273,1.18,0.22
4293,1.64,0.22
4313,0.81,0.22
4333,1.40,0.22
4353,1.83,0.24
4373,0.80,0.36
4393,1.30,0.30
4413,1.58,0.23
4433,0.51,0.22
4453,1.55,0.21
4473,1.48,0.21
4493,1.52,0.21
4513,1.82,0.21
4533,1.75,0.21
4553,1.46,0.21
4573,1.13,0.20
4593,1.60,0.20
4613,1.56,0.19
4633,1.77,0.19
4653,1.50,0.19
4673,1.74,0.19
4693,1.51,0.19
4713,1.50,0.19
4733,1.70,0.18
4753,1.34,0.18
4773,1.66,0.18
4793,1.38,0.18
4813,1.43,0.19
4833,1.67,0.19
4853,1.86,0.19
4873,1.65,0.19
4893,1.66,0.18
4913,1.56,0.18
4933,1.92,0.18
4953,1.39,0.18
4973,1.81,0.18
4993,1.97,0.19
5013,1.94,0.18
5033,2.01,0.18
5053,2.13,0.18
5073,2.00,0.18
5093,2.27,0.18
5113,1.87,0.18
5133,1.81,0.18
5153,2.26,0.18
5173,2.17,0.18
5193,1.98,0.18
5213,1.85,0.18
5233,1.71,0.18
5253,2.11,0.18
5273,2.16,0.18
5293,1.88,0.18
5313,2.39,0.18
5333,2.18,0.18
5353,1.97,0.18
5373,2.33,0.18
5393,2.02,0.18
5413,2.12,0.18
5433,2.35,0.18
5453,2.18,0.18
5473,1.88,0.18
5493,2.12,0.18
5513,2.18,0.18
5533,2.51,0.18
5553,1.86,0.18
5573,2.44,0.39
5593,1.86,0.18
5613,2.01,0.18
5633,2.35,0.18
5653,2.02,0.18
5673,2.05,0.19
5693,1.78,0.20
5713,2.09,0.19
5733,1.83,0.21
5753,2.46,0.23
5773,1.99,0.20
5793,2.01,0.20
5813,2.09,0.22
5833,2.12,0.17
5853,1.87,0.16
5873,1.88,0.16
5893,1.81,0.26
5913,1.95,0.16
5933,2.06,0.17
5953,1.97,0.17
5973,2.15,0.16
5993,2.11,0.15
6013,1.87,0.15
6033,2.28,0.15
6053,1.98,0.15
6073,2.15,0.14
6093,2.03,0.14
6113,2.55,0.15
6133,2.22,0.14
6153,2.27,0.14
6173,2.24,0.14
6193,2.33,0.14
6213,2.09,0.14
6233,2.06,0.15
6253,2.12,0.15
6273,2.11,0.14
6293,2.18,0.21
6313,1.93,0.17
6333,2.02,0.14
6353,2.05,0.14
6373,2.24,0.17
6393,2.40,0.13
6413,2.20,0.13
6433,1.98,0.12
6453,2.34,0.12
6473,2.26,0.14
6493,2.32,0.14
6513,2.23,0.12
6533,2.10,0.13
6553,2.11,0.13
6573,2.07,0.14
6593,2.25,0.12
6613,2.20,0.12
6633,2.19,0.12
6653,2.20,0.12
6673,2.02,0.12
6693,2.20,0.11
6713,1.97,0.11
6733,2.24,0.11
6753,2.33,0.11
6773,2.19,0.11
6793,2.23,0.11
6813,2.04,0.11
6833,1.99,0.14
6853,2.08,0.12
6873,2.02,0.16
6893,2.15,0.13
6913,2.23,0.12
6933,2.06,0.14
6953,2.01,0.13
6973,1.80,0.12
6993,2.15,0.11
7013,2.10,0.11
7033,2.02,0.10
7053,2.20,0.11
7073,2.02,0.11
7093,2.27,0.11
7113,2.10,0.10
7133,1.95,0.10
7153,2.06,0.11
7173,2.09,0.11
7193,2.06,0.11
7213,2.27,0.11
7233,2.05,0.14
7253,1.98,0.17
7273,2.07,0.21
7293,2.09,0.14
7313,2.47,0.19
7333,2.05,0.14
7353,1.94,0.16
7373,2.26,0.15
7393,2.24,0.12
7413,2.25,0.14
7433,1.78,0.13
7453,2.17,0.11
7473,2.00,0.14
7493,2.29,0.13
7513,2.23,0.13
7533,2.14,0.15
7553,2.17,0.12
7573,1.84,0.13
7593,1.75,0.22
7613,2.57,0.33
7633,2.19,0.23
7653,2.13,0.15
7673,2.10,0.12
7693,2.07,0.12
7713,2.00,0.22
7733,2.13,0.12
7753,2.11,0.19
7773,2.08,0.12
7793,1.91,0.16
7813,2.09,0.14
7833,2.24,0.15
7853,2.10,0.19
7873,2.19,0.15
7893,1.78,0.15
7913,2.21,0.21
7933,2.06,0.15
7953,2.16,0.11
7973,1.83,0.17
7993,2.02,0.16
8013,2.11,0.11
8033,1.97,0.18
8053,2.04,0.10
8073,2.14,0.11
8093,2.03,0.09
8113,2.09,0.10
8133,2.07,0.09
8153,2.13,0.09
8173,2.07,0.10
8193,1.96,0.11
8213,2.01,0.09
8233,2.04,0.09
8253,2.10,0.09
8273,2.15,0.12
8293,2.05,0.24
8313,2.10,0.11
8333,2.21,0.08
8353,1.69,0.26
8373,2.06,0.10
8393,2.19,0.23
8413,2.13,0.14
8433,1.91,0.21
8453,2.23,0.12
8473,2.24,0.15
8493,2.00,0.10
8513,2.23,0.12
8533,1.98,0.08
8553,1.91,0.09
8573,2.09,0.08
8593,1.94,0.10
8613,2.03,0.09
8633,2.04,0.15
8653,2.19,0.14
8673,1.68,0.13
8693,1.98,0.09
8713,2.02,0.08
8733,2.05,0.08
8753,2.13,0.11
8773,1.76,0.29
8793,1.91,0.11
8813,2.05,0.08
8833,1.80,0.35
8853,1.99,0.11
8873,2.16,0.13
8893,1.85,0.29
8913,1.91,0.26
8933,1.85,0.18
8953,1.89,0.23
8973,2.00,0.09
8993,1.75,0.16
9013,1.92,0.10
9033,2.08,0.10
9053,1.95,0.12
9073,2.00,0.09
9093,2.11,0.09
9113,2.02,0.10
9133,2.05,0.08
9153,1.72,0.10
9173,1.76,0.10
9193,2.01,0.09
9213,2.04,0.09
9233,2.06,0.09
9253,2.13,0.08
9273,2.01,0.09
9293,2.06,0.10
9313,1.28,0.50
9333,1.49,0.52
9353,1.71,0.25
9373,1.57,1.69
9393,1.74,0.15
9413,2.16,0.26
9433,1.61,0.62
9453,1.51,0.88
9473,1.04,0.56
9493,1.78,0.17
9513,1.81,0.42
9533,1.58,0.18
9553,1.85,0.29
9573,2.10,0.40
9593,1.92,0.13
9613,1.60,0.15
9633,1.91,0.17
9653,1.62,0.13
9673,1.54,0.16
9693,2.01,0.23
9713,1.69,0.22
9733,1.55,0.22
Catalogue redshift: 0.115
